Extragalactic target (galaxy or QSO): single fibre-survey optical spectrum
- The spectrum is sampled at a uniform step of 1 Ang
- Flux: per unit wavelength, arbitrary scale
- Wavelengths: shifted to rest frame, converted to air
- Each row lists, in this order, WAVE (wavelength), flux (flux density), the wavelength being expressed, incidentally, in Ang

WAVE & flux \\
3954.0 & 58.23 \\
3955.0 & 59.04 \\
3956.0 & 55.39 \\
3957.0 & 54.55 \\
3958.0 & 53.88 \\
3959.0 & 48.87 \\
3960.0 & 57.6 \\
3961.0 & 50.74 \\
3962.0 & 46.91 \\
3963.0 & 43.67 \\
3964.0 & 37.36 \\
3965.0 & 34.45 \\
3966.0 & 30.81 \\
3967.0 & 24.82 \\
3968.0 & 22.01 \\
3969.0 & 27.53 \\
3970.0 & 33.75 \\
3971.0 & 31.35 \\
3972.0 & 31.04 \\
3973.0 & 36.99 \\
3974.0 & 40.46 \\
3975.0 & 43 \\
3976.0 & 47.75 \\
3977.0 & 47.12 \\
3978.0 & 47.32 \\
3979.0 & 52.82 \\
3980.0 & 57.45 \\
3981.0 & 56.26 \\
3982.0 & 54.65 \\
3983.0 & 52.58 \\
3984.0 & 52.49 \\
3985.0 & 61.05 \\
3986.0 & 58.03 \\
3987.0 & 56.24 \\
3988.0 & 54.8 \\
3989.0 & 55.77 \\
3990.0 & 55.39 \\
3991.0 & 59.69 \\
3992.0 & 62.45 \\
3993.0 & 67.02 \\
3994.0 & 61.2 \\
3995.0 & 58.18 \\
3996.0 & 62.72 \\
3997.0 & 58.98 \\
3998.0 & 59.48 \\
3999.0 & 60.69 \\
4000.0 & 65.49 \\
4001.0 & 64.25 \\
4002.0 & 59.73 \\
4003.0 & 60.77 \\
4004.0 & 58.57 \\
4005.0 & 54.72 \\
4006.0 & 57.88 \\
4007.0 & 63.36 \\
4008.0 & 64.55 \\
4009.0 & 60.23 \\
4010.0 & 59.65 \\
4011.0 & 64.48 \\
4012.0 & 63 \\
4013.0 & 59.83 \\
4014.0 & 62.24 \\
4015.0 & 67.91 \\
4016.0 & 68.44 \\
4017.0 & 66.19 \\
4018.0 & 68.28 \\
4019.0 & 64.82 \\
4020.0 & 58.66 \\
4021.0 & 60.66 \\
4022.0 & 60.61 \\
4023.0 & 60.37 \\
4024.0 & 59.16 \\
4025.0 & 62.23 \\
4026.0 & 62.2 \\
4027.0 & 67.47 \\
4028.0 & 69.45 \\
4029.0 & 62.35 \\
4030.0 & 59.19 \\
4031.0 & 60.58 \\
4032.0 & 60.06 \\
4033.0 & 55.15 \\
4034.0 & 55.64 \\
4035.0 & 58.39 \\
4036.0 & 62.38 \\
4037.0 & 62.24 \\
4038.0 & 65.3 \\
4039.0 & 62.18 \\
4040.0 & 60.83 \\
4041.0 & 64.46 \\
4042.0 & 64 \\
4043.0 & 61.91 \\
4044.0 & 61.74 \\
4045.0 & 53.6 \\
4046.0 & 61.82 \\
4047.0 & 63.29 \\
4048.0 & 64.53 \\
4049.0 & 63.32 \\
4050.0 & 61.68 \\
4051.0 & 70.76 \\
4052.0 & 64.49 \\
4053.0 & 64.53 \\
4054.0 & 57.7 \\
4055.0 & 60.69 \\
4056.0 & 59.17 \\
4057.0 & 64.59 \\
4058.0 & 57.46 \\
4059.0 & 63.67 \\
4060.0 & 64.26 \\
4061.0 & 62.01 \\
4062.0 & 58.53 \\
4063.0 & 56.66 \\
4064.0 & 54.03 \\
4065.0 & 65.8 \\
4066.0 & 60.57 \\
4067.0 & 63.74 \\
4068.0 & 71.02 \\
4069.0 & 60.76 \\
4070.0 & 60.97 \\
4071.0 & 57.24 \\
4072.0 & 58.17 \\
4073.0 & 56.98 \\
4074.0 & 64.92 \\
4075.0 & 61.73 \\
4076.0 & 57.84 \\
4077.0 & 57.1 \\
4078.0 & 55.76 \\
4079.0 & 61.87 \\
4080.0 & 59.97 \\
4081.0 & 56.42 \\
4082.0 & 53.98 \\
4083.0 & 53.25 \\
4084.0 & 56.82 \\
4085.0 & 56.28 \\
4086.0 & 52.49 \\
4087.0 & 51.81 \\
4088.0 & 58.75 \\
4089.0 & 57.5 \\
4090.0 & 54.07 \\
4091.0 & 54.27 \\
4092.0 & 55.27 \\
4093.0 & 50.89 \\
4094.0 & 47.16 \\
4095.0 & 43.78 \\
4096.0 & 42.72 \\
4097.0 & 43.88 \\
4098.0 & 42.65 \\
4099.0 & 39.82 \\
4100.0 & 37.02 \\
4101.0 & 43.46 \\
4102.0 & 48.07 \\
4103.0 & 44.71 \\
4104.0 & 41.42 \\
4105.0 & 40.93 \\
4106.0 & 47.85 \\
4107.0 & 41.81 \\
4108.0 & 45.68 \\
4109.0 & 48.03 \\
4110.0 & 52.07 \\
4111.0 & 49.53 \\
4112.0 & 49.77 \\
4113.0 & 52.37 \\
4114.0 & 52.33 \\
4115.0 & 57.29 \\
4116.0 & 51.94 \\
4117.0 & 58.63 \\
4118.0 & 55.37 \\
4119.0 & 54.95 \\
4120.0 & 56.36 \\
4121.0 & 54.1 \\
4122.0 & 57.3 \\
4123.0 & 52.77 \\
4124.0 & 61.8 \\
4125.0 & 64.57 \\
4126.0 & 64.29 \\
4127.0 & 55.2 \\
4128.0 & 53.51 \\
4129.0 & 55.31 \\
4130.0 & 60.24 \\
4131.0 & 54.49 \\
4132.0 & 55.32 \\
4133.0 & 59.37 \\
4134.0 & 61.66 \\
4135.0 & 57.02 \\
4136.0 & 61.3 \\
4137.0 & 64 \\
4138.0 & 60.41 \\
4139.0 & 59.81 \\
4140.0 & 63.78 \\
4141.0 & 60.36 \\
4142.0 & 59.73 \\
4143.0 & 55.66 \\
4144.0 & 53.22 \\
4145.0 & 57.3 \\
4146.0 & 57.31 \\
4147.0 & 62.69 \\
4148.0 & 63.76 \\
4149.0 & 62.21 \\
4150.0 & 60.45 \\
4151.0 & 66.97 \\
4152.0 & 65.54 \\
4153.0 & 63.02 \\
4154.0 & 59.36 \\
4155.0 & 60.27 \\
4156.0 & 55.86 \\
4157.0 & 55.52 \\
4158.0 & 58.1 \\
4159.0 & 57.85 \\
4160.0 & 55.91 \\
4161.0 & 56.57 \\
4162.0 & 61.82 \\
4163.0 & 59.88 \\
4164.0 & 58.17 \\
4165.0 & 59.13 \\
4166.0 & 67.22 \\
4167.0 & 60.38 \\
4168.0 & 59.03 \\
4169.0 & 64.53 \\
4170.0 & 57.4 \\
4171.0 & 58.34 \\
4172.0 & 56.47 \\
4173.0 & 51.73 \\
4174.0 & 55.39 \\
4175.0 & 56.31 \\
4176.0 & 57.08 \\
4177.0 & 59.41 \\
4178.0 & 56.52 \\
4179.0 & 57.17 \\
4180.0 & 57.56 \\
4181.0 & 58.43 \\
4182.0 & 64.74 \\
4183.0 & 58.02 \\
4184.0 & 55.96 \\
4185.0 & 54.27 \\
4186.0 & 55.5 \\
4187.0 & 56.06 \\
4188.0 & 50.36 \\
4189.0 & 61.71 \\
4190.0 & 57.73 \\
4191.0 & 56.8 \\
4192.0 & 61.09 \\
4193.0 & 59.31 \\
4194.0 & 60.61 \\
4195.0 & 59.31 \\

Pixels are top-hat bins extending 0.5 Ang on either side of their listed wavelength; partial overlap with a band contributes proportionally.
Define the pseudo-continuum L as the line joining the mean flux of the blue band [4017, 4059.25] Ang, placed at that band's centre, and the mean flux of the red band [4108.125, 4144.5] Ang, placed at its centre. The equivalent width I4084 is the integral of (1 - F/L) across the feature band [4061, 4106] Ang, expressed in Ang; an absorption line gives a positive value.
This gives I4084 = 4.1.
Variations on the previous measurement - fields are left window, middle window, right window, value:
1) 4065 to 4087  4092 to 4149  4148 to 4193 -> 5.24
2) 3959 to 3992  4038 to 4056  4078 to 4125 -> -4.94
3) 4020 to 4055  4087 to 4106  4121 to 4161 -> 4.15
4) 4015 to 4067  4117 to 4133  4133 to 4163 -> 0.85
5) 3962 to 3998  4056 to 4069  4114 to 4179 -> -2.05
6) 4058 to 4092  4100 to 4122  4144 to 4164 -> 3.53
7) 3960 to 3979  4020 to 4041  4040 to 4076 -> -2.66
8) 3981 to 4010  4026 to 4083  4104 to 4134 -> -4.45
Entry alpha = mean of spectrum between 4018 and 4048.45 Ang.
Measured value 61.6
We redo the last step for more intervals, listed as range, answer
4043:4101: 57.3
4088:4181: 55.5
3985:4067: 61.4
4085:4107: 47.6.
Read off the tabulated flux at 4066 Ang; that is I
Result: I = 60.57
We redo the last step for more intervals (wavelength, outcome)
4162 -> 61.82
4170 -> 57.4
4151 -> 66.97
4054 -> 57.7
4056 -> 59.17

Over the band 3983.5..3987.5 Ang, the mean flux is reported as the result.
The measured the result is 57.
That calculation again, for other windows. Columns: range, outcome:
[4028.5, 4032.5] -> 60.5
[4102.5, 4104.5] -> 43.1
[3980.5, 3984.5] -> 54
